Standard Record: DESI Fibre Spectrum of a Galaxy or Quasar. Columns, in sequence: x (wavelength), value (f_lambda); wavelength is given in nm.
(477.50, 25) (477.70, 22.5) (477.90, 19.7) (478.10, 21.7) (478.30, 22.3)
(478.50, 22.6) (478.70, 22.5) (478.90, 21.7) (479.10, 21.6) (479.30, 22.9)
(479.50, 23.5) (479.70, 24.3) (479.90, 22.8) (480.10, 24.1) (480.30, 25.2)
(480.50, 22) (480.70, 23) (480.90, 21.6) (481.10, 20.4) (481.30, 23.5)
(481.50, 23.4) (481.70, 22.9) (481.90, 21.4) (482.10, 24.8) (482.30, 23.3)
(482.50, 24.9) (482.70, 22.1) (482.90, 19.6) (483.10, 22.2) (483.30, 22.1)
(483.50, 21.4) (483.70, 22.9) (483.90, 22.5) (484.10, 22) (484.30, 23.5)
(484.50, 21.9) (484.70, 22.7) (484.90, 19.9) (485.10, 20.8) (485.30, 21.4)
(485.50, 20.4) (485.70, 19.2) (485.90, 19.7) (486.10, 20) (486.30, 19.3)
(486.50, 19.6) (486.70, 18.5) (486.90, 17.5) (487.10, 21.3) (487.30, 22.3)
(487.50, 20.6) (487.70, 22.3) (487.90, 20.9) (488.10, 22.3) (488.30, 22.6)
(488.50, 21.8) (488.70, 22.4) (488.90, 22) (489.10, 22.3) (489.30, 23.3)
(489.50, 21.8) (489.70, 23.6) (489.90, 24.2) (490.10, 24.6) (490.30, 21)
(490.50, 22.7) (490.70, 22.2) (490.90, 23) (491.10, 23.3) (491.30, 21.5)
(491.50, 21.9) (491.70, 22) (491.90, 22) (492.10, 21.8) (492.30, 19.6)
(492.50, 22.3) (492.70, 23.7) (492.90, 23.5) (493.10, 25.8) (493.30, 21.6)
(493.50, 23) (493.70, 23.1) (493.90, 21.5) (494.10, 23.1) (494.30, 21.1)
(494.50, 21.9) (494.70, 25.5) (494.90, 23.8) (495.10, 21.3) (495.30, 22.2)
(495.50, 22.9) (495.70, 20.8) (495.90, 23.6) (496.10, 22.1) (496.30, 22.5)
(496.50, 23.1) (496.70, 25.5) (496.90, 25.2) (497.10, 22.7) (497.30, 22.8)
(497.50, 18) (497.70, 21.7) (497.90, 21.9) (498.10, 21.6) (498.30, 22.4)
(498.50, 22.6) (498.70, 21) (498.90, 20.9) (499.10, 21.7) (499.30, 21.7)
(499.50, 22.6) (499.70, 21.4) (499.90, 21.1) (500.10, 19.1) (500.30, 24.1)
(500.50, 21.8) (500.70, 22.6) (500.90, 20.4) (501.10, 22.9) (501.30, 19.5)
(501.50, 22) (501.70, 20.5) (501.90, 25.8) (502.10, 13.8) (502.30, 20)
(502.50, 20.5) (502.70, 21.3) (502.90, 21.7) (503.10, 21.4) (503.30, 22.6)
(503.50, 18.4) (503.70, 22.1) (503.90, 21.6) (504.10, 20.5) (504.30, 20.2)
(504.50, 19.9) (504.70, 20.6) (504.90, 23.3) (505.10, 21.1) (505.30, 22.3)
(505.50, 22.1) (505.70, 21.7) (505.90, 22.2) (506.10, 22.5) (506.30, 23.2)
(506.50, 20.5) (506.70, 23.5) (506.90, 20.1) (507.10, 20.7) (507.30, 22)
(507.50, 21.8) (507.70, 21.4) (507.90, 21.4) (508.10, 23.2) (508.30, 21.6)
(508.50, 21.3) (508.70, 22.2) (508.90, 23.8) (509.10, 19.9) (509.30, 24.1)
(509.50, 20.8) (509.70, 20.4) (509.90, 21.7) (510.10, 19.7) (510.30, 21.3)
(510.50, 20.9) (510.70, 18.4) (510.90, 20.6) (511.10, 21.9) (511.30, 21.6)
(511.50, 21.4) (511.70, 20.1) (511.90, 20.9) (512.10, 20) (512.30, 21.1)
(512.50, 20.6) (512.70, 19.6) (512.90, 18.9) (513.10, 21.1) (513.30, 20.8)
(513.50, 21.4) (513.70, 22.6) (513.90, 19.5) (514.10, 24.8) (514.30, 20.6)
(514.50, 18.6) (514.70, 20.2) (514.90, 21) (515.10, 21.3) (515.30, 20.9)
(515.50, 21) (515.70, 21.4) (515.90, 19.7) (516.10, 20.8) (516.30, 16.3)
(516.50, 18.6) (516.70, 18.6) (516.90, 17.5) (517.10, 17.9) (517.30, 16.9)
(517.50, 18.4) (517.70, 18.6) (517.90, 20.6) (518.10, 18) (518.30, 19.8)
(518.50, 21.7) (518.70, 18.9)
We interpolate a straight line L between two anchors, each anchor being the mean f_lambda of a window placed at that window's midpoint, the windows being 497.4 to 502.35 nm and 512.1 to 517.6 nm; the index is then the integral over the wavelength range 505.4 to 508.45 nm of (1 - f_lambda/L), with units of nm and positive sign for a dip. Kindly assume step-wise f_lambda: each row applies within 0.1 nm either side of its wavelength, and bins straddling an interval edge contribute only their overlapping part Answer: -0.175 nm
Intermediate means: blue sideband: 21.3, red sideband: 20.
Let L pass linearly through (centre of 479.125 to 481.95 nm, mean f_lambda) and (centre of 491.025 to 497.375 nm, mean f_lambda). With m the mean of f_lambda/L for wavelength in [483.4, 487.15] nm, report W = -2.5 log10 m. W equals 0.104 mag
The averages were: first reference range 22.9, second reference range 22.7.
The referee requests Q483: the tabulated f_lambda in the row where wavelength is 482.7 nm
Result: 22.1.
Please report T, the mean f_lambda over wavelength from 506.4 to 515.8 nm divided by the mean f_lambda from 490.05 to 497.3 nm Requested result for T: 0.93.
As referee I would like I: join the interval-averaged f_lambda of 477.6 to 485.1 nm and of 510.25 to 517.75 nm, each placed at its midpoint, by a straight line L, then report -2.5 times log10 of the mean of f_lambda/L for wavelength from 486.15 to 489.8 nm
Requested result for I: 0.03 mag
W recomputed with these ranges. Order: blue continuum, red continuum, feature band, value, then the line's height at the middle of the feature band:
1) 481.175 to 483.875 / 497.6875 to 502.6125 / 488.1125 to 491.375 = -0.03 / 22.1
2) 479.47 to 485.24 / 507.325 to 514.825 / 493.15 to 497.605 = -0.04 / 21.9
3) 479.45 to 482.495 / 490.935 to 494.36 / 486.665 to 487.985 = 0.11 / 22.7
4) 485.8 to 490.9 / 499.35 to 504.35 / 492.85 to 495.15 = -0.08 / 21.4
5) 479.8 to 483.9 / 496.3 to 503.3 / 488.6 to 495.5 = -0.03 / 22.1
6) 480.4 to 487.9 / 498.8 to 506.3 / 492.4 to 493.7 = -0.09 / 21.4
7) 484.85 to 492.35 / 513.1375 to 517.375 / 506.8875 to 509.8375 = -0.07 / 20.4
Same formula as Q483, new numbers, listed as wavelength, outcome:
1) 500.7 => 22.6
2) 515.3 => 20.9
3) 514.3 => 20.6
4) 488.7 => 22.4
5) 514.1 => 24.8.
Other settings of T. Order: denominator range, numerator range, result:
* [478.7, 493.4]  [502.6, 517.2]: 0.95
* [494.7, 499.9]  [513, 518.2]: 0.89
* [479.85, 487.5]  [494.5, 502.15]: 1.01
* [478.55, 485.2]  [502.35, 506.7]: 0.95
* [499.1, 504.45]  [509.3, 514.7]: 0.98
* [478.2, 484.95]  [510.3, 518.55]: 0.89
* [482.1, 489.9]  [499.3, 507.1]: 0.99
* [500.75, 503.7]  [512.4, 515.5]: 1.00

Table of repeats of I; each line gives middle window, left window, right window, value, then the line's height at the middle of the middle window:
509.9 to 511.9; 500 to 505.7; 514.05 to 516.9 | -0.013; 20.5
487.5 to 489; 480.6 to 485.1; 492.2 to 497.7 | 0.026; 22.5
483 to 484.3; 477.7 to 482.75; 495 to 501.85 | 0.015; 22.6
